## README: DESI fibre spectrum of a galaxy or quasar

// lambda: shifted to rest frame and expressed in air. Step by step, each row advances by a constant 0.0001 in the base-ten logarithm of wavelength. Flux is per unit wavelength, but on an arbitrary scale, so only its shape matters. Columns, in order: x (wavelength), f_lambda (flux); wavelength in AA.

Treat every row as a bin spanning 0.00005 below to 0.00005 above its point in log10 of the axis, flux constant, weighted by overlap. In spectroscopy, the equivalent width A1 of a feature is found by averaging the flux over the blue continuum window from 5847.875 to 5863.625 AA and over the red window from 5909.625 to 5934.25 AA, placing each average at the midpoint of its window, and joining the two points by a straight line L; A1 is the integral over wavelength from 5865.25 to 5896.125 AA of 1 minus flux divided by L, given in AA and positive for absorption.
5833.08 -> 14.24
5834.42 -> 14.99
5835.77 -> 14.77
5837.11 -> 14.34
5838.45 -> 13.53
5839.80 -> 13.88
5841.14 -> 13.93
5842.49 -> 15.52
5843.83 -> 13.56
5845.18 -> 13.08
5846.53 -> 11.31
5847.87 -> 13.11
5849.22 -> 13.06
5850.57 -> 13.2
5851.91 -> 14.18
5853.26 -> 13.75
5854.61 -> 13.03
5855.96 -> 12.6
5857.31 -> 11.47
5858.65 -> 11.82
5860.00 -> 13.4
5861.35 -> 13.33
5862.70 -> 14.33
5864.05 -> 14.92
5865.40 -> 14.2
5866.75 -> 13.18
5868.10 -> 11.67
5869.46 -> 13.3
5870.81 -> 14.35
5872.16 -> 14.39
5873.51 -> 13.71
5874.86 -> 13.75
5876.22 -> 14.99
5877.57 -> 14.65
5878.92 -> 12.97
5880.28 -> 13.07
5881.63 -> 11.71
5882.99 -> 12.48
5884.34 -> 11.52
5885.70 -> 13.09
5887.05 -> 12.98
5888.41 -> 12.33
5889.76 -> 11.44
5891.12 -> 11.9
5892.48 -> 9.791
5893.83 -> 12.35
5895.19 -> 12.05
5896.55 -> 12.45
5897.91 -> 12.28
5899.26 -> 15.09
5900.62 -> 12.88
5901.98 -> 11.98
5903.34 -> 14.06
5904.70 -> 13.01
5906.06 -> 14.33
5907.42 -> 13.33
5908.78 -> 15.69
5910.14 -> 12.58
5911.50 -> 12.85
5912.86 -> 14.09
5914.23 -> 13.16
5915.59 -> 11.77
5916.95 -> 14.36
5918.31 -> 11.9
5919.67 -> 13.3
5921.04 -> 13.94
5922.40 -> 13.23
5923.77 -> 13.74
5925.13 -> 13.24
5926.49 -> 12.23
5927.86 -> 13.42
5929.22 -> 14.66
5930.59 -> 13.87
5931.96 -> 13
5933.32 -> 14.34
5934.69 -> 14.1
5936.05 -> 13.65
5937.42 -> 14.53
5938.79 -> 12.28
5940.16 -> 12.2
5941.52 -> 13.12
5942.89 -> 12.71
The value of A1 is 0.9 AA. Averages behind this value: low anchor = 13.1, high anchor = 13.3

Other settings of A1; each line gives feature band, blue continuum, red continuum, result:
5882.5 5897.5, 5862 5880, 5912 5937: 1.8 AA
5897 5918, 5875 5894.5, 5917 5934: -0.6 AA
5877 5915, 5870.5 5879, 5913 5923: 2.3 AA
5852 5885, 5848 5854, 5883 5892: -1.1 AA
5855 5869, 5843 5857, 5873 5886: 0.0 AA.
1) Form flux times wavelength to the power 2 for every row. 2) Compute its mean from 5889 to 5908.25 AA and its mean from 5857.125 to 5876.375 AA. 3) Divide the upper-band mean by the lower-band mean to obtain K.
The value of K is 0.9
